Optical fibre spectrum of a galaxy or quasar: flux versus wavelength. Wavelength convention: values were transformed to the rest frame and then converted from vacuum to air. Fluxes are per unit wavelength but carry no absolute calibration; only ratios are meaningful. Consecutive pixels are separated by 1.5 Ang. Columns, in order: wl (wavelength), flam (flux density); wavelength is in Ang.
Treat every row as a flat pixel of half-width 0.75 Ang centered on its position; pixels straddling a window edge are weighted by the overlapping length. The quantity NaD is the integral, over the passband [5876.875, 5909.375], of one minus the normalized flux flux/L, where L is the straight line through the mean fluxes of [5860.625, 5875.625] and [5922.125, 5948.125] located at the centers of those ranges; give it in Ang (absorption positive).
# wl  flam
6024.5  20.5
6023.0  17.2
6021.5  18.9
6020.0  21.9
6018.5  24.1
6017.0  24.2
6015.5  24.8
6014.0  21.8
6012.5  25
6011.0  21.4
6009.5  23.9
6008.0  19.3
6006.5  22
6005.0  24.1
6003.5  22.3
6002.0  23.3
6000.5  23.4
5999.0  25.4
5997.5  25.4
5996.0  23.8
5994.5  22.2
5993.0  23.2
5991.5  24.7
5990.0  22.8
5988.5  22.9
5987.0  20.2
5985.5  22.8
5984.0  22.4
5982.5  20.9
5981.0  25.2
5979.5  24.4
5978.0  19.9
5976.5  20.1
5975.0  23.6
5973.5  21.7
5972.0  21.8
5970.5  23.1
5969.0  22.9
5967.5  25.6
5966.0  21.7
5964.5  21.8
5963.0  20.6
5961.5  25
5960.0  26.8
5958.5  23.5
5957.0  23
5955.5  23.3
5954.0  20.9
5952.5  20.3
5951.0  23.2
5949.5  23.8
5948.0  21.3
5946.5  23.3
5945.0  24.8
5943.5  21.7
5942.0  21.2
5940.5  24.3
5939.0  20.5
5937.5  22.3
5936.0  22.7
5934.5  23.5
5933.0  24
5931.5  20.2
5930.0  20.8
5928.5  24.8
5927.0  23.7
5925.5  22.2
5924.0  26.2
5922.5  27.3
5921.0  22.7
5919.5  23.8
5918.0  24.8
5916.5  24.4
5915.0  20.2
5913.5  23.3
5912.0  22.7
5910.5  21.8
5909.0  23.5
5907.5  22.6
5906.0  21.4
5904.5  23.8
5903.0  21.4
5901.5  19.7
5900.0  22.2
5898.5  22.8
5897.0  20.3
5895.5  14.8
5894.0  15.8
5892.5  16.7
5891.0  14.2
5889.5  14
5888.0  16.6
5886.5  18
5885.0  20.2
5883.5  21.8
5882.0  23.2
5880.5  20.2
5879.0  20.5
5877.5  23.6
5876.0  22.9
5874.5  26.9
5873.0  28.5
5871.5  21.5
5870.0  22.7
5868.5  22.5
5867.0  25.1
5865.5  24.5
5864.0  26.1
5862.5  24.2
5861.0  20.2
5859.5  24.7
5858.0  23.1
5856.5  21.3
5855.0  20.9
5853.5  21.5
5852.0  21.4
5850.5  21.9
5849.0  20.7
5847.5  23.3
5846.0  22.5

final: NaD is 5.4 Ang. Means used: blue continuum 24.3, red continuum 23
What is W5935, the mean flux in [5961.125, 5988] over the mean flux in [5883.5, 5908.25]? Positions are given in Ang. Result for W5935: 1.17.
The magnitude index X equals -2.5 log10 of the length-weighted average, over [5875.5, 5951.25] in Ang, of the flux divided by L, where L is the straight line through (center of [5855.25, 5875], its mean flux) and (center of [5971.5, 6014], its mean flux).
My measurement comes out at 0.08 mag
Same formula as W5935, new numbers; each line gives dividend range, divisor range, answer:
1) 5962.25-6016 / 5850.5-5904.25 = 1.07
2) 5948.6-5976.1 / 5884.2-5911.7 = 1.17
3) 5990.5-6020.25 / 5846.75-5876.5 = 1.01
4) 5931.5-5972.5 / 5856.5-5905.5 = 1.07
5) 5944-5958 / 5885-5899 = 1.33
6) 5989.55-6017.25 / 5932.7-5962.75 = 1.02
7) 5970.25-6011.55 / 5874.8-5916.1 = 1.11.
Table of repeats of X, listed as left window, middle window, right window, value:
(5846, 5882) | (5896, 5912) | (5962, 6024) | 0.05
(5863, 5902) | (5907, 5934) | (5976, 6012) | -0.08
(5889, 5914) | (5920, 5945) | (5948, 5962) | -0.06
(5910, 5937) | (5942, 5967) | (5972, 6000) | 0.01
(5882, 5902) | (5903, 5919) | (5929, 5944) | -0.14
